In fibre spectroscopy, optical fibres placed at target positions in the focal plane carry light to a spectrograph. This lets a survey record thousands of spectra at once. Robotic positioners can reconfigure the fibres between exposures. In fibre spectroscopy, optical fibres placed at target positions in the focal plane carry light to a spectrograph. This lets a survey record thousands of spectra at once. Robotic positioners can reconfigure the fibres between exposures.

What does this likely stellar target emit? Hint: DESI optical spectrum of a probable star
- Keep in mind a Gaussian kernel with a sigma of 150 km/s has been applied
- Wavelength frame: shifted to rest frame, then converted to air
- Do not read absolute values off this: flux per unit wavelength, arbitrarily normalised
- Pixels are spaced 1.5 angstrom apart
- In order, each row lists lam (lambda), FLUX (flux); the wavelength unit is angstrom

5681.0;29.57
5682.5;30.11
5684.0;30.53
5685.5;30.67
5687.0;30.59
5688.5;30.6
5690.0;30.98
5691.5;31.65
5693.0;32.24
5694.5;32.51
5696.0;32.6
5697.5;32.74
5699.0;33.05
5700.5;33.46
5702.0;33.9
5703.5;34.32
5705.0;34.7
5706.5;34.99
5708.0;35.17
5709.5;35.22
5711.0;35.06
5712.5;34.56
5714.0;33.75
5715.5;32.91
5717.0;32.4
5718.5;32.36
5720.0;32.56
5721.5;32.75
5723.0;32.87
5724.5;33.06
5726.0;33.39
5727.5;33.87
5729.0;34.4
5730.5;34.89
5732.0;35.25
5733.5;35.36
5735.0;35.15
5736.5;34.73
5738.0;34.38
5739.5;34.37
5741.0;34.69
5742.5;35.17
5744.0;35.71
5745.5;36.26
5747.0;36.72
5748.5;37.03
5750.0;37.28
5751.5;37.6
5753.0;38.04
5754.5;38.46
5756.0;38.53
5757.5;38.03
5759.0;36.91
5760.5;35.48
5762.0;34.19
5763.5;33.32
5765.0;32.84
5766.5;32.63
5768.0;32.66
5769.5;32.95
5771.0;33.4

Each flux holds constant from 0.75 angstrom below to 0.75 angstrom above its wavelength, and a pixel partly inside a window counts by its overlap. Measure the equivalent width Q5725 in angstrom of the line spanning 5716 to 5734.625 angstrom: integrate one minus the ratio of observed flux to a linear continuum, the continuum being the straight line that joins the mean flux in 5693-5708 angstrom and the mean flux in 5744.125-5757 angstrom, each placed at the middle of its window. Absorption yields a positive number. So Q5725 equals 1.0 angstrom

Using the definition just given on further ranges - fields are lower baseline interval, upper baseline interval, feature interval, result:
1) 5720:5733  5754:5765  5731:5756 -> -0.8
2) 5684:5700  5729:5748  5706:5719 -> -0.3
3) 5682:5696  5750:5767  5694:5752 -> -1.4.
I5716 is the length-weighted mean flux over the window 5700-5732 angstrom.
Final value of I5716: 33.9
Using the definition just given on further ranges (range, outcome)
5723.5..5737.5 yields 34.4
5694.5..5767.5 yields 34.7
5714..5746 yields 34.1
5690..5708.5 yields 33.3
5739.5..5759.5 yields 36.9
